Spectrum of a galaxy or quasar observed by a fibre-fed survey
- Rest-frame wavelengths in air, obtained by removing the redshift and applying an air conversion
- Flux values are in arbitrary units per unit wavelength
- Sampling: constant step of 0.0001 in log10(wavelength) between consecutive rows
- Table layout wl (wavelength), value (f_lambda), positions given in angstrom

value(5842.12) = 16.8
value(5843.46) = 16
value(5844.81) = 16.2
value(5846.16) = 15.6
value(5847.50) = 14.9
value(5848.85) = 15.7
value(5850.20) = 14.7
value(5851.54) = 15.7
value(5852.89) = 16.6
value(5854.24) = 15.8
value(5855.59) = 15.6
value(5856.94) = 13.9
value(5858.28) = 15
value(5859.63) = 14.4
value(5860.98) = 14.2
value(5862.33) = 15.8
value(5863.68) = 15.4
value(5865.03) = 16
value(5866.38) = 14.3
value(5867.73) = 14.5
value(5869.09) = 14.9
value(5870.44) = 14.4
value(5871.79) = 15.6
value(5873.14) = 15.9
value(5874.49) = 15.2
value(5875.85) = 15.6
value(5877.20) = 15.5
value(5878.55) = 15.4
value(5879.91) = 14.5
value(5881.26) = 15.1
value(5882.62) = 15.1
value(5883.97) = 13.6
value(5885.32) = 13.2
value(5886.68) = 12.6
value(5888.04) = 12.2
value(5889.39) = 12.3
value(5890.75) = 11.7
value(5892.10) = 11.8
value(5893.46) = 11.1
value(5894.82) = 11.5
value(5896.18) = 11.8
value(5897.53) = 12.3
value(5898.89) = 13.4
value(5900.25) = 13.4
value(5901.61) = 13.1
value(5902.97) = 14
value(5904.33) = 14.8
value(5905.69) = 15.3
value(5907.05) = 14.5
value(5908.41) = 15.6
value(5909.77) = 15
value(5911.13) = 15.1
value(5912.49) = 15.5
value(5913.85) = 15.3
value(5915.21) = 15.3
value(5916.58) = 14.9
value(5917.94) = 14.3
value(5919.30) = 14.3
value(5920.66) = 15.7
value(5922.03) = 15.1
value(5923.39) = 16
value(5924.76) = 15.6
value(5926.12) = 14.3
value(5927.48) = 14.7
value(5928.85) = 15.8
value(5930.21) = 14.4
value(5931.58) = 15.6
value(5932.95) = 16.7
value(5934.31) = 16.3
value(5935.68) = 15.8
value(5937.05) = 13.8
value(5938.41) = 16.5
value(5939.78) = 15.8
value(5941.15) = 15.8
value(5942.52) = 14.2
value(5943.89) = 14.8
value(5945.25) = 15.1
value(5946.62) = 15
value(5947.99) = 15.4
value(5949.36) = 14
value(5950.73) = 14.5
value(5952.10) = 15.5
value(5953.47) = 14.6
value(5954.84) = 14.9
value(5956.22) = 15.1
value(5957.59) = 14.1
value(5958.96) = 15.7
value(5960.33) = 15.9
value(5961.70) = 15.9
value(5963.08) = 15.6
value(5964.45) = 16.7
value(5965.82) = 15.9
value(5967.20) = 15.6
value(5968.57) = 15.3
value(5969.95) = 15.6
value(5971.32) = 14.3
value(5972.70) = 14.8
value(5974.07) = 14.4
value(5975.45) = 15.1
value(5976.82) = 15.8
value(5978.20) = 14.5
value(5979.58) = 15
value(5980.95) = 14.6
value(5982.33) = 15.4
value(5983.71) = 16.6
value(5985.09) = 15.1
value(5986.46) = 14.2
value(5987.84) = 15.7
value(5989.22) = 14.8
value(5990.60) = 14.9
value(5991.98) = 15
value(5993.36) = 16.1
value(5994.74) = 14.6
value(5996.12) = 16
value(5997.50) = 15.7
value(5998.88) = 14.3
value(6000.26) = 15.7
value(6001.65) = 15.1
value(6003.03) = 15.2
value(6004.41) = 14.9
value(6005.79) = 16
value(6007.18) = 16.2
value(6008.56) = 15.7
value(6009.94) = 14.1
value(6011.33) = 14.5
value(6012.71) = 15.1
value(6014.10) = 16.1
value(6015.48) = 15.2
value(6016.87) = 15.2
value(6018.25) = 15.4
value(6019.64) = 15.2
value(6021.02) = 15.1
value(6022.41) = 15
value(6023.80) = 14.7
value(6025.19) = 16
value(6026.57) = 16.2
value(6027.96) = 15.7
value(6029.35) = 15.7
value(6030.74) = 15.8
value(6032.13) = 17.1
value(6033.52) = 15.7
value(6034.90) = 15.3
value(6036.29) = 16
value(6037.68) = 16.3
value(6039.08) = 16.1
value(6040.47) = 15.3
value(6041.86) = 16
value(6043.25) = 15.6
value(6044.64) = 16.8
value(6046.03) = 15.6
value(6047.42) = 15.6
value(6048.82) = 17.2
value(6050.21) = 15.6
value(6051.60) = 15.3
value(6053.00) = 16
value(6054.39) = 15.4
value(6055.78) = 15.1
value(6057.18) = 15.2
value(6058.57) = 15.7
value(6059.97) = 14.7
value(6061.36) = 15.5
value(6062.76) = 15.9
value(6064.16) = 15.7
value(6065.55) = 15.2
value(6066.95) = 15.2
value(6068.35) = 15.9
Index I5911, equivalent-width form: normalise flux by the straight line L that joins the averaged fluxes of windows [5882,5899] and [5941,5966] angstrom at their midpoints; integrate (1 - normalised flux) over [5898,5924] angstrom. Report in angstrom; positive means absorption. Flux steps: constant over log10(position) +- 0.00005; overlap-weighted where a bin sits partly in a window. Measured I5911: -2.7 angstrom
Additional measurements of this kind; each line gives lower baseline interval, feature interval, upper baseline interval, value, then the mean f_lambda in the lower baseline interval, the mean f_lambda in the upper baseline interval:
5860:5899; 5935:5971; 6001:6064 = -1.27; 14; 15.6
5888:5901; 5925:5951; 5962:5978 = -2.26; 12.2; 15.4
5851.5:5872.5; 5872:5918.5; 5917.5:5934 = 3.59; 15.1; 15.3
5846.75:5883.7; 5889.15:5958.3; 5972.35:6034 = 3.06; 15.2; 15.3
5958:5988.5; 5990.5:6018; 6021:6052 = 0.51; 15.3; 15.8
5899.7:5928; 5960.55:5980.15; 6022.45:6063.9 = -0.12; 14.9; 15.7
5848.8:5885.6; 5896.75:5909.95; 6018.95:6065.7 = 0.96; 15.1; 15.7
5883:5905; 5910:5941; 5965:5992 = -3.87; 12.7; 15.1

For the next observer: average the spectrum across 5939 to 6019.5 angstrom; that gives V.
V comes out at 15.2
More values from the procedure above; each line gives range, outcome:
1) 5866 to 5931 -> 14.3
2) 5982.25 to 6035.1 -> 15.4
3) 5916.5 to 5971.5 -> 15.3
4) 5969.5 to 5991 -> 15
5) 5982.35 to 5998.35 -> 15.3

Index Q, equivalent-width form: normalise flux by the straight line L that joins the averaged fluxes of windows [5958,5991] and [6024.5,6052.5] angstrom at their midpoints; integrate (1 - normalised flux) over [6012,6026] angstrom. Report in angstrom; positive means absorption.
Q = 0.39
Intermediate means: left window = 15.3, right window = 15.9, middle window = 15.3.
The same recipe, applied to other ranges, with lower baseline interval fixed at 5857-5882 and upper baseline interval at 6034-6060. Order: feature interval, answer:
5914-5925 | 0.1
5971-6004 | 0.8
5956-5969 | -0.1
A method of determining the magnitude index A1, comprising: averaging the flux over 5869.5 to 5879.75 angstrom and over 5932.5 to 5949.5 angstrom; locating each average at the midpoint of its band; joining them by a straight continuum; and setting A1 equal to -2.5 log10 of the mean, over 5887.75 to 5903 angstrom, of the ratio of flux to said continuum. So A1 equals 0.24 mag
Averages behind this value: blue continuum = 15.3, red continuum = 15.4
